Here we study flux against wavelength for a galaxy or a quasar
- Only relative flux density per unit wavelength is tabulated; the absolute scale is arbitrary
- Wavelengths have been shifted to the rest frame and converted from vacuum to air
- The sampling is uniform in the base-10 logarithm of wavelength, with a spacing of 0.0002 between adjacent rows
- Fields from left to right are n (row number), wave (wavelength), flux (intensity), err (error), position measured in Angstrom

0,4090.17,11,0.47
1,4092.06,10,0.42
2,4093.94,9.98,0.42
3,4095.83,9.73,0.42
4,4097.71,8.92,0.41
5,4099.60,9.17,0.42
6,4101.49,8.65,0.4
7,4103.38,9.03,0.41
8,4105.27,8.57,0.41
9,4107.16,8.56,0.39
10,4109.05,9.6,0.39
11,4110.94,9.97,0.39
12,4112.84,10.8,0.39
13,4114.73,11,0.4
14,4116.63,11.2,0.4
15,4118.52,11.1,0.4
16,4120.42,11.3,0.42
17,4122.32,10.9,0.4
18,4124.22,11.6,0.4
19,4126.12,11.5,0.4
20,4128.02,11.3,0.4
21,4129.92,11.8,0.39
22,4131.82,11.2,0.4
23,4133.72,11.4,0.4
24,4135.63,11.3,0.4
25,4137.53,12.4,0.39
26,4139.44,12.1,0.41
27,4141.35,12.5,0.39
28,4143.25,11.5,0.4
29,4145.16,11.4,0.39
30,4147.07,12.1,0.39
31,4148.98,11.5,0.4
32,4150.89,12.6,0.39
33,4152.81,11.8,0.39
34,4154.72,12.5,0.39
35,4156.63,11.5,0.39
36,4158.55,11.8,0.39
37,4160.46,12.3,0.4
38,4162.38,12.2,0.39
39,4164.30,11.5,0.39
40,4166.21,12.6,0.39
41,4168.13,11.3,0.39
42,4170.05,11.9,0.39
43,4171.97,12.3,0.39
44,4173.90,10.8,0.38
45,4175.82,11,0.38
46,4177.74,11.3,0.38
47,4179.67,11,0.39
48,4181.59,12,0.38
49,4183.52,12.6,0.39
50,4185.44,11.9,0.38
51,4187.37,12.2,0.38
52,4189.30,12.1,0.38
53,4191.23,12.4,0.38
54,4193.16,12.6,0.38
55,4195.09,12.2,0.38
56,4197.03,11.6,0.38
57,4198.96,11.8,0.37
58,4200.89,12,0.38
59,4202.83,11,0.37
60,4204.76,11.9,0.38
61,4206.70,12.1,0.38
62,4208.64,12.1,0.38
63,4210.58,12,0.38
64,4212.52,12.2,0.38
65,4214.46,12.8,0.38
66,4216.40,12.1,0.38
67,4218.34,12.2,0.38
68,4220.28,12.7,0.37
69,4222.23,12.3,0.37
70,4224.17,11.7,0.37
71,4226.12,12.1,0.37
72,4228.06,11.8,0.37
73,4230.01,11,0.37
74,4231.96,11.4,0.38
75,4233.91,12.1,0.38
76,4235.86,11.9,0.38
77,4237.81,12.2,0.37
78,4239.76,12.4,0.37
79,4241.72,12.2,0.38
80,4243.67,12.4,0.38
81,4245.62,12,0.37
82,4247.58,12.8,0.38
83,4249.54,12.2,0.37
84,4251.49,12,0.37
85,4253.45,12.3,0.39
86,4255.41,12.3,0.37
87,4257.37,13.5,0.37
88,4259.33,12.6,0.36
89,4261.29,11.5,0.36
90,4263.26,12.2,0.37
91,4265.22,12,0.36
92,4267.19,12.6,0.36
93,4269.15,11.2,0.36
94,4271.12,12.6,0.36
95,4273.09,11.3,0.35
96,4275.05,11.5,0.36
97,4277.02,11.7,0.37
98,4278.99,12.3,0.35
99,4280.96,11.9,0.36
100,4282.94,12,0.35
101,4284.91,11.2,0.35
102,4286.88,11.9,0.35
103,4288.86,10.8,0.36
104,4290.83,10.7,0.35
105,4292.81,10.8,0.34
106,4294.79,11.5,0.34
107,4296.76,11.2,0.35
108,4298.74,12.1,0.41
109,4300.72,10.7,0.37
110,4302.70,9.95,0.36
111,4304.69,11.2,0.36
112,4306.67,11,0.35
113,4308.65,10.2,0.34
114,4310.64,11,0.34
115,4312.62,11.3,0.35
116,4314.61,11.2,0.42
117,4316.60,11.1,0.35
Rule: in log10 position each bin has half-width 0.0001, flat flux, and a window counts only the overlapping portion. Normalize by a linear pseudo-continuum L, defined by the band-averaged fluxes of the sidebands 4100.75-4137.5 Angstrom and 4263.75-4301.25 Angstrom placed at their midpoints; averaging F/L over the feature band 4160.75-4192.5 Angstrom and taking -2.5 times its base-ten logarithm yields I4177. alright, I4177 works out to -0.083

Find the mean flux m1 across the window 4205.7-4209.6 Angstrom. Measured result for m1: 12.1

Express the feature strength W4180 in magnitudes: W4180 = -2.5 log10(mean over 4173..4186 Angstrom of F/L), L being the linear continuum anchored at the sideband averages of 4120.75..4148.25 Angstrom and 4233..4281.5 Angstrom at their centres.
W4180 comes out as 0.03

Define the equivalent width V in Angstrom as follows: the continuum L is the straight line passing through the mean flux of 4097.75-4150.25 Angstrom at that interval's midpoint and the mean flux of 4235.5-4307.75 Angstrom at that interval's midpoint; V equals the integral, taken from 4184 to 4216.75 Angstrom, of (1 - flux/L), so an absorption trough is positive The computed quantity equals -2.1 Angstrom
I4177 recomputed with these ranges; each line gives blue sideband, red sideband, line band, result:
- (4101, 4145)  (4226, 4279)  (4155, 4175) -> -0.05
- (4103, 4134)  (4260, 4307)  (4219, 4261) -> -0.08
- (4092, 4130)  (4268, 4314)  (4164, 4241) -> -0.11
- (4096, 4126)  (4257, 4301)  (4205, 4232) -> -0.09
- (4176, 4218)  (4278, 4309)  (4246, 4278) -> -0.06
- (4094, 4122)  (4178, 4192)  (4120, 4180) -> -0.07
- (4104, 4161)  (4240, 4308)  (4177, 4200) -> -0.05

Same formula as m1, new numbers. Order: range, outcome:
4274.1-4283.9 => 11.9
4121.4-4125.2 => 11.3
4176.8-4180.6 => 11.1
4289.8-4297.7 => 11.1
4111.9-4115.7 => 10.9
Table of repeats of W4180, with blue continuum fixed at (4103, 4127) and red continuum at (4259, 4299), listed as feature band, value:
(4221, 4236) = -0.05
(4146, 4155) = -0.13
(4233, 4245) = -0.08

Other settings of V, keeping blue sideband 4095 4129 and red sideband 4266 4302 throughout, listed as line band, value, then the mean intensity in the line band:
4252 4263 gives -1.0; 12.4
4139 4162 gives -3.3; 12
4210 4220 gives -1.2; 12.3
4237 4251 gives -1.3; 12.3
